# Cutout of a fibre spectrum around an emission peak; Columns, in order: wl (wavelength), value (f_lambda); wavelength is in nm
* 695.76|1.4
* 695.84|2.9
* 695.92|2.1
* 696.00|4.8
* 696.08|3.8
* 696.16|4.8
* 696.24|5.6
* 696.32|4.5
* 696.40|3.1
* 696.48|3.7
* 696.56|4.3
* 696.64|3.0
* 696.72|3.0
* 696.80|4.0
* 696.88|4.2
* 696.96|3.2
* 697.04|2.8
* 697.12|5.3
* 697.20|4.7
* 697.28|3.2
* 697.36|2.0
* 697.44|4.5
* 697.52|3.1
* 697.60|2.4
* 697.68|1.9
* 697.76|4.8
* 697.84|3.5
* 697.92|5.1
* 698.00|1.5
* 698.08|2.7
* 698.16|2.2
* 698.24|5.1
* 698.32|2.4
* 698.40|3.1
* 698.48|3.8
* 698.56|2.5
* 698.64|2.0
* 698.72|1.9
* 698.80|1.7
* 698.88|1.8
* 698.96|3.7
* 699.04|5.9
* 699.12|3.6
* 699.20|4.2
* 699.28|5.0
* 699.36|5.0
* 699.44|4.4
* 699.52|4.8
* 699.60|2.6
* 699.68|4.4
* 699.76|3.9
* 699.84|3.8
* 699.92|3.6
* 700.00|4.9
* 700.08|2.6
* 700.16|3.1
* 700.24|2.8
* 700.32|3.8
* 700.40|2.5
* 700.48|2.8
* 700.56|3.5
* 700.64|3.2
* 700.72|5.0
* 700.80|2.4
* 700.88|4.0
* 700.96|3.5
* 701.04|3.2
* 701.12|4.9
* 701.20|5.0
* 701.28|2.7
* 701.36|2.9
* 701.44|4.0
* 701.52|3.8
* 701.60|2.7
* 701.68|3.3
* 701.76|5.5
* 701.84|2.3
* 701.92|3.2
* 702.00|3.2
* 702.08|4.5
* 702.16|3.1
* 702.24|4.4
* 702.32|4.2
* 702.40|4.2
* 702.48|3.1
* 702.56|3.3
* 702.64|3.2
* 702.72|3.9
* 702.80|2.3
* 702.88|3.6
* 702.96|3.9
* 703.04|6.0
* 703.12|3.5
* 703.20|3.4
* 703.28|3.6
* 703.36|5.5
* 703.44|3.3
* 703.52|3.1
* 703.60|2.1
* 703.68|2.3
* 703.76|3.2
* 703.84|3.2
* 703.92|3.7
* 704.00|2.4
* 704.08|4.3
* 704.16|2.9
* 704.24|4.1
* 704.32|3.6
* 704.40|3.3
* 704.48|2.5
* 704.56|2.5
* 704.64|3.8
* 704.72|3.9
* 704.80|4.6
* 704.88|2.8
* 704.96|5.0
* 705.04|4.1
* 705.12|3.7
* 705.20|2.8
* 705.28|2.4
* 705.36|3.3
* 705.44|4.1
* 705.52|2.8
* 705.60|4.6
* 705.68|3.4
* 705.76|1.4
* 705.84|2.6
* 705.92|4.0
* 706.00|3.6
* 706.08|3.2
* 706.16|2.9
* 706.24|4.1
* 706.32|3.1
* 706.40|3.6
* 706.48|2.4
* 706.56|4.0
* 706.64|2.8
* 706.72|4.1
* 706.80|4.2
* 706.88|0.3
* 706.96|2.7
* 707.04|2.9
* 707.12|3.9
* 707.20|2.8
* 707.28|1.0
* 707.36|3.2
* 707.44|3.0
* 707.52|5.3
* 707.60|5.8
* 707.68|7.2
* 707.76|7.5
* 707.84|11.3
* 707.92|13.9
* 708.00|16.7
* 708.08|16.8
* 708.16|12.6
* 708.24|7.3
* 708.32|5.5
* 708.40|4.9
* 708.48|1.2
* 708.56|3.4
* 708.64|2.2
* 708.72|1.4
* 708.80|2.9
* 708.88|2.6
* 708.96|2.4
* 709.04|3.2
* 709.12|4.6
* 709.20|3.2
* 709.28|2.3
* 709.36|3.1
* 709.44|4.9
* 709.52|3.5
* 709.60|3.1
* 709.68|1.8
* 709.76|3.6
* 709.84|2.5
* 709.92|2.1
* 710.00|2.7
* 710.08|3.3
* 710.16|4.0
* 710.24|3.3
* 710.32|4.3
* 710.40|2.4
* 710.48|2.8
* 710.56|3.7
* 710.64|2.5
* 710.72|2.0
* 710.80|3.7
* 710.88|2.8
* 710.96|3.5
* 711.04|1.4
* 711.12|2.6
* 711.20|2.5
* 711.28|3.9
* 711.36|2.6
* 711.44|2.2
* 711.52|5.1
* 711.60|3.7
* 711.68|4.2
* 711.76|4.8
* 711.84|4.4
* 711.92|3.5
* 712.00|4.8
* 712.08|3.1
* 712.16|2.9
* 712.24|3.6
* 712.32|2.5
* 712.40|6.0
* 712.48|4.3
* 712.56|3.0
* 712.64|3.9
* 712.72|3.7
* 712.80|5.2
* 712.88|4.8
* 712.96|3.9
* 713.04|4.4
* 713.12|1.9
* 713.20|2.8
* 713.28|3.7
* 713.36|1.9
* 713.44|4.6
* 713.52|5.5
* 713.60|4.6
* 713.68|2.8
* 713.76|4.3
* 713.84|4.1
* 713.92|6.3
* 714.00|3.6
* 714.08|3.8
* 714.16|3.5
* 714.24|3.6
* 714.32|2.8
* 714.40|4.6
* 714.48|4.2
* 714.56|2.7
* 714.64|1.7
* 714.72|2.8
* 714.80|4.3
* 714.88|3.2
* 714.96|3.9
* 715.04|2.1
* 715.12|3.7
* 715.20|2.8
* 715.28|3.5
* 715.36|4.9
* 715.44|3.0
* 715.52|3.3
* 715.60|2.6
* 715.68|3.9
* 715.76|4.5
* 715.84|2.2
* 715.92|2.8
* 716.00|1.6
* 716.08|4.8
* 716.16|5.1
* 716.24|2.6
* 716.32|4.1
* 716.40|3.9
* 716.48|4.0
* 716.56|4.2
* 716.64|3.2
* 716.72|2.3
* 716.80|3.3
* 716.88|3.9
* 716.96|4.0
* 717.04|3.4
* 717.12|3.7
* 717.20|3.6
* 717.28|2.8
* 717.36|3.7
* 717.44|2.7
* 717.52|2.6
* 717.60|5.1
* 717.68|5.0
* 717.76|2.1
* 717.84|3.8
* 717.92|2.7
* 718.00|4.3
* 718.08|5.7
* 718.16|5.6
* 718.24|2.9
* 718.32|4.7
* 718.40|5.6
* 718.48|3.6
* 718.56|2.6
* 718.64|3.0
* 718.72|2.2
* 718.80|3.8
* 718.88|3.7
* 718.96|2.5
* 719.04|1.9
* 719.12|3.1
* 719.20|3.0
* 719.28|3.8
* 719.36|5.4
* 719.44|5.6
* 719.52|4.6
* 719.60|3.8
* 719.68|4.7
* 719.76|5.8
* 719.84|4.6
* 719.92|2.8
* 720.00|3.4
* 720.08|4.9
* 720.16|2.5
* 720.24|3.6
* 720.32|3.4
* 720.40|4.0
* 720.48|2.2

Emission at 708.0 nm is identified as Hgamma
